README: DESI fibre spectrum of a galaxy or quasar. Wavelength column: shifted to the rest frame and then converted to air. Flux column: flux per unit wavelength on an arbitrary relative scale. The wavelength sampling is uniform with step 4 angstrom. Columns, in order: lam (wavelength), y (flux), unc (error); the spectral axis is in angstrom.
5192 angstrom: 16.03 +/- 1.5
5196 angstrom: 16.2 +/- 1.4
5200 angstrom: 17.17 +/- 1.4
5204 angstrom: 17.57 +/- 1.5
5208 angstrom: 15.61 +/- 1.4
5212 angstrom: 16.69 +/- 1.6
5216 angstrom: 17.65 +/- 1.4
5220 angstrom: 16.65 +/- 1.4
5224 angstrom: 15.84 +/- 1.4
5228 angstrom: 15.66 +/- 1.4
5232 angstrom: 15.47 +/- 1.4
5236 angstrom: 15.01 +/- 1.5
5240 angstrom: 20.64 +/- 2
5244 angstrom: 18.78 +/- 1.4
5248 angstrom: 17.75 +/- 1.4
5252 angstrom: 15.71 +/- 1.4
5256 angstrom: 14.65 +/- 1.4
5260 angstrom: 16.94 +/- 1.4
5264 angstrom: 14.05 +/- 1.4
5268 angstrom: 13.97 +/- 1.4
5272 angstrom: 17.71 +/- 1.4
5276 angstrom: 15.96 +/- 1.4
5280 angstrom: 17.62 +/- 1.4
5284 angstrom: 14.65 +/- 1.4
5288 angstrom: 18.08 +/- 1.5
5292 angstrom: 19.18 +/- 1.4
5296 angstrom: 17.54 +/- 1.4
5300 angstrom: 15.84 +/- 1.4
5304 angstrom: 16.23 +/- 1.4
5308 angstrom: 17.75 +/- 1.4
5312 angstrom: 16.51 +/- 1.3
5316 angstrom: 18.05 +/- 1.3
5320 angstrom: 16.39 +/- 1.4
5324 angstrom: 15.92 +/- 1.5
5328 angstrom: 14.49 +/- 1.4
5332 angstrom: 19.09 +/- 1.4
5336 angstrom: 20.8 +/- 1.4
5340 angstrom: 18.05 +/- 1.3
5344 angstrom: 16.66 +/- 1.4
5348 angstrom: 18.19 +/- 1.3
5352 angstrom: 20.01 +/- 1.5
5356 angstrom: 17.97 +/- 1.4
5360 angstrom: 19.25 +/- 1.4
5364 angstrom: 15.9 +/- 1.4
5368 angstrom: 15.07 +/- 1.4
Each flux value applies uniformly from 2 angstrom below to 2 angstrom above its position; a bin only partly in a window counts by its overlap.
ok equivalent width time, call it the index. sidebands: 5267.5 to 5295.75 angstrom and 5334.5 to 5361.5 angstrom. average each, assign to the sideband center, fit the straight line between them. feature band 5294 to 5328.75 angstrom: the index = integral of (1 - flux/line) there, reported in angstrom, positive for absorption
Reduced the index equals 2.2 angstrom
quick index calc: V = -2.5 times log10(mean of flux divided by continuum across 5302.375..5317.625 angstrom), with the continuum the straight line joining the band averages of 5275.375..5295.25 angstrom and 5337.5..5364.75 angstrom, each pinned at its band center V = 0.03 mag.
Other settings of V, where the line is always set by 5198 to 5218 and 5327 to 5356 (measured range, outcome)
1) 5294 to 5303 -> 0.08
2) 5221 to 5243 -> 0.04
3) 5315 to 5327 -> 0.10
